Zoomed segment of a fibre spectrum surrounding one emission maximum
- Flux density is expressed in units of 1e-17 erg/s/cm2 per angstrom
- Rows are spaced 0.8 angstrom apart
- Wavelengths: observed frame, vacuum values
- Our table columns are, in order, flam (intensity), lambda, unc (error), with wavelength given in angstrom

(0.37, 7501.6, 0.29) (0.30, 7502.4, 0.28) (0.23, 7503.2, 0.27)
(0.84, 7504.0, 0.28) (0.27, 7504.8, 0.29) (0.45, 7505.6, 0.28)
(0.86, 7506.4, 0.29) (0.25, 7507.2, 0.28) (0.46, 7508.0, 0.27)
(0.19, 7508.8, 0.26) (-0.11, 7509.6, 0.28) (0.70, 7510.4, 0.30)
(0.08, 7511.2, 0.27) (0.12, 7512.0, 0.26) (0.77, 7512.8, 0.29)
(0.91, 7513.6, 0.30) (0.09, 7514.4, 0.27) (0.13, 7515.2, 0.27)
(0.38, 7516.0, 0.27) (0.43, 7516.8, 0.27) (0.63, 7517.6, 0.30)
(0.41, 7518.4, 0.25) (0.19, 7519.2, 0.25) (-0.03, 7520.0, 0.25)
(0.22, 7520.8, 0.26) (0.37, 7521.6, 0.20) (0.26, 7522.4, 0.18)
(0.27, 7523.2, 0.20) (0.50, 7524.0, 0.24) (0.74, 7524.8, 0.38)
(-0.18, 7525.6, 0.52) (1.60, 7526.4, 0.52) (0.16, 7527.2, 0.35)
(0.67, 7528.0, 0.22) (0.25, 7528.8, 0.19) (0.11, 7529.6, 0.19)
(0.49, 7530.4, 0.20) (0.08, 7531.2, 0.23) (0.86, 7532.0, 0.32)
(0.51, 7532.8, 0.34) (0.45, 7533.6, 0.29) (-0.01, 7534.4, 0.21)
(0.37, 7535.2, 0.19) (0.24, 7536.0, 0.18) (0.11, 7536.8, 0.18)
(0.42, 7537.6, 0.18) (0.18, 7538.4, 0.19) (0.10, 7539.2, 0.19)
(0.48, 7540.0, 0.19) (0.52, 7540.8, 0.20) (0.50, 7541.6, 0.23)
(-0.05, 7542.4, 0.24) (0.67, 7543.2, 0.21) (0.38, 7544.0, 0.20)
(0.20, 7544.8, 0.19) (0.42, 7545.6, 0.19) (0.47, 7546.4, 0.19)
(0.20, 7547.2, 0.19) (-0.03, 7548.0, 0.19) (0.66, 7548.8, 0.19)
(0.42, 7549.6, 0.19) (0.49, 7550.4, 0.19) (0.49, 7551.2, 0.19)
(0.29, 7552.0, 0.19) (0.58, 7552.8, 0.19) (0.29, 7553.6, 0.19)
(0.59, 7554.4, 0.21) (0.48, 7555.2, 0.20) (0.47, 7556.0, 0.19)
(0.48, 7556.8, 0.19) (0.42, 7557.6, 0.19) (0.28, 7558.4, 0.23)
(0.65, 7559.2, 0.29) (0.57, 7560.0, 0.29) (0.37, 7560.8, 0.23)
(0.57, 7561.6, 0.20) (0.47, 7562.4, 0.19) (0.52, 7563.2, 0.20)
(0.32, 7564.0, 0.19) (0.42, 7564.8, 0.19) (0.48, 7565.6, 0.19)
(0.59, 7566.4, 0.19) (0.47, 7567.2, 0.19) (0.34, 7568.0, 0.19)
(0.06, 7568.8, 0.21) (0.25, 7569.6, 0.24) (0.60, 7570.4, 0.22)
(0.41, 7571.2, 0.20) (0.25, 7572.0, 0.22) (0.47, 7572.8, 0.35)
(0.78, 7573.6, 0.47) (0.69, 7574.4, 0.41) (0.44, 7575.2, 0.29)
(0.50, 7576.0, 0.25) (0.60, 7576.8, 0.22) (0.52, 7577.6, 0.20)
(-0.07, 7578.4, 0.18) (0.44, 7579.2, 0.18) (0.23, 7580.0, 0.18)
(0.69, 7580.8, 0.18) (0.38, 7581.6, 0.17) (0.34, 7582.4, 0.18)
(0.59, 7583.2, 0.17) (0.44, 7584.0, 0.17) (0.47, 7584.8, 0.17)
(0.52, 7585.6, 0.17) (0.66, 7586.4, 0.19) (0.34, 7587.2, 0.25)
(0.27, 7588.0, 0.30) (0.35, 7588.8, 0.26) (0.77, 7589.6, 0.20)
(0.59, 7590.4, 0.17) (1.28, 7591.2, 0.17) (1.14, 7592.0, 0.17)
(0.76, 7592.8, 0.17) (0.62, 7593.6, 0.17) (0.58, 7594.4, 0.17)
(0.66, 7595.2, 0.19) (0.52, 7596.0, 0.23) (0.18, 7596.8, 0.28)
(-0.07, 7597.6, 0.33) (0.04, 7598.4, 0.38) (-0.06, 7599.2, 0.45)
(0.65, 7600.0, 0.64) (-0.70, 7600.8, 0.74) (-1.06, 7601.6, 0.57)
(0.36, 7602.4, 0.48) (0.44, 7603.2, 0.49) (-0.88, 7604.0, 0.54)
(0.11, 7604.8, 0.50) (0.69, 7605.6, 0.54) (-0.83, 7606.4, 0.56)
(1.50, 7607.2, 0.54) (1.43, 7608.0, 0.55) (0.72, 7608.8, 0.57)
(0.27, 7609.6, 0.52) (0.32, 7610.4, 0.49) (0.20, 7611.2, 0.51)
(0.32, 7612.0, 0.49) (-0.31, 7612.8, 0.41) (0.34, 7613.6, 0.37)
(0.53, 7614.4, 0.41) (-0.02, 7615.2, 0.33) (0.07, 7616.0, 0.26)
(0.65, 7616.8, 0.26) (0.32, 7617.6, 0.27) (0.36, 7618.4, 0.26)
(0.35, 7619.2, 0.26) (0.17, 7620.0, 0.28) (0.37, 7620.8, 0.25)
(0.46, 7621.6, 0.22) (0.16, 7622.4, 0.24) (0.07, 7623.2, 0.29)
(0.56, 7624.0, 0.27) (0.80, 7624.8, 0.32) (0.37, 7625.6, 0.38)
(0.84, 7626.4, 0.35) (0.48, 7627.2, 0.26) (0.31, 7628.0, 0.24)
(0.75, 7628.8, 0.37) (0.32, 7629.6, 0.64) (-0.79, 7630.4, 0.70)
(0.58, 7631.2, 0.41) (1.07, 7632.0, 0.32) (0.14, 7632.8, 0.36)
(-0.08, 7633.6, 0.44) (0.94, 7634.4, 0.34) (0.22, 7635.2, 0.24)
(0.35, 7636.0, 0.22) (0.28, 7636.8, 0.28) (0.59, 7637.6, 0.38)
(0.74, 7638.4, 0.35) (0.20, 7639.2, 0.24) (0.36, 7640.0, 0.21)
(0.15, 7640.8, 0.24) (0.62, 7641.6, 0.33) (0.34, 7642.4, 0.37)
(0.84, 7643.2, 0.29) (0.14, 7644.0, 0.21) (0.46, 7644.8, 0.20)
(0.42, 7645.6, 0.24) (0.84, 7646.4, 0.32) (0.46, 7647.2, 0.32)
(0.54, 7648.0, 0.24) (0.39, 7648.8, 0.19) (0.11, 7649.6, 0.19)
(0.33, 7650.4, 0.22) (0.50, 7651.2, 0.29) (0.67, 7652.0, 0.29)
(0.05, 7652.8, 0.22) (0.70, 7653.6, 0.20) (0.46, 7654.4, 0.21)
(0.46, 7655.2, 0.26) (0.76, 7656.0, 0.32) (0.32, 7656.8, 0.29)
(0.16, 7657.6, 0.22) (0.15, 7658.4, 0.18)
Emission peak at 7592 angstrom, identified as [S II] 6716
